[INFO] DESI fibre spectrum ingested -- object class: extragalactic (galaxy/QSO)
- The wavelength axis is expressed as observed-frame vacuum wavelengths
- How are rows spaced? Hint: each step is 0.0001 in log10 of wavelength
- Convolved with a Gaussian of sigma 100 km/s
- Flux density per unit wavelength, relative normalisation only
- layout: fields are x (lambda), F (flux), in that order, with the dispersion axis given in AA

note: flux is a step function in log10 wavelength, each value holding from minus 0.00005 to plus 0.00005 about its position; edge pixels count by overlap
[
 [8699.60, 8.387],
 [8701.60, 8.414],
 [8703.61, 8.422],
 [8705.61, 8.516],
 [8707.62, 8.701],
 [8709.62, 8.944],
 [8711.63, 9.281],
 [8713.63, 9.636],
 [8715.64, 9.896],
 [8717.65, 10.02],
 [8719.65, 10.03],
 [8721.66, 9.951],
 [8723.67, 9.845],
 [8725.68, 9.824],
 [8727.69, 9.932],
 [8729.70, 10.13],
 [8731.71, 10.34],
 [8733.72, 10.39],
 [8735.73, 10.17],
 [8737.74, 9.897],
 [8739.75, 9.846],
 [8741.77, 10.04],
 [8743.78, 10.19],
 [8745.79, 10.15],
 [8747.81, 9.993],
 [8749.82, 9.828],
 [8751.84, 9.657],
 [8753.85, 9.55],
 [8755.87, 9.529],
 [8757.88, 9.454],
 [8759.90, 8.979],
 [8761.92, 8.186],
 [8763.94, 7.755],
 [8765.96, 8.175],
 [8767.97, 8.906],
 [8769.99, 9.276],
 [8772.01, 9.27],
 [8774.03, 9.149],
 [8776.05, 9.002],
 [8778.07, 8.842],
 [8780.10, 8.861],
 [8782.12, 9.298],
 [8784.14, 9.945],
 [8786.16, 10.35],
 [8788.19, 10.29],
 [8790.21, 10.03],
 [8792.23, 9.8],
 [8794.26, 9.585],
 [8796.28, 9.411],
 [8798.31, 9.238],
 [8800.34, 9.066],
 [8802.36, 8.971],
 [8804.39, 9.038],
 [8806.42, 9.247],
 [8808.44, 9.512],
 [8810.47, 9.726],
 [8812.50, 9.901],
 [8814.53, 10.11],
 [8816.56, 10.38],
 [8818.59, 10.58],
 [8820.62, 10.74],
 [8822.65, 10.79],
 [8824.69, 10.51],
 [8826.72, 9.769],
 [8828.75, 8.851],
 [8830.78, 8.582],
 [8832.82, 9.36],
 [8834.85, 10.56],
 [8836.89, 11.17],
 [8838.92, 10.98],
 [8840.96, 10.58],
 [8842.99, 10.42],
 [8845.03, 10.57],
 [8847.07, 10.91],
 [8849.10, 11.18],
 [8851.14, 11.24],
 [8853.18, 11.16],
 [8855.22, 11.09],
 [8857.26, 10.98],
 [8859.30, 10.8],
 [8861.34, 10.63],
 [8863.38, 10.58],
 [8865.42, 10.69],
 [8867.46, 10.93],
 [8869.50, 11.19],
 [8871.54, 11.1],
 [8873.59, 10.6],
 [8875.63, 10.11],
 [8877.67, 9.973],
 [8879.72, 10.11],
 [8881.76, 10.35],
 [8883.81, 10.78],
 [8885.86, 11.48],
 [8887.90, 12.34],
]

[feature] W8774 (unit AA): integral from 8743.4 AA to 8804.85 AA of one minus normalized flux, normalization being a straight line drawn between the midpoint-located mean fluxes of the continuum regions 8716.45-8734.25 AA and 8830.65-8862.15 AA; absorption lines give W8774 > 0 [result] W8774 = 5.7 AA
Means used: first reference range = 10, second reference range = 10.7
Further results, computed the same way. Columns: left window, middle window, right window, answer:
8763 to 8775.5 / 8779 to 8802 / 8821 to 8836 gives -1.15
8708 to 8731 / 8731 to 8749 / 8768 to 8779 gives -1.15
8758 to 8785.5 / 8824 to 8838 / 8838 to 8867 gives 0.70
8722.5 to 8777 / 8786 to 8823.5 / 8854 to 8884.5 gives 0.90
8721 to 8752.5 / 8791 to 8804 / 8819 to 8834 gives 0.73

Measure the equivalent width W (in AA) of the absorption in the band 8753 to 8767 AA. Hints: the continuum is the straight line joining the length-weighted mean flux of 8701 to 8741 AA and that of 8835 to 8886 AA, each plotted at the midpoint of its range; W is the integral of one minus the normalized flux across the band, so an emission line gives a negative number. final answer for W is 1.6 AA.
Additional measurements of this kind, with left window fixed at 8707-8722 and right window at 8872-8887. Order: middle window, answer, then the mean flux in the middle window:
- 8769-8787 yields 1.11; 9.32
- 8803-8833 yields 1.05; 9.81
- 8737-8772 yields 1.52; 9.37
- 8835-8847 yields -0.52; 10.7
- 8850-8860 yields -0.66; 11.1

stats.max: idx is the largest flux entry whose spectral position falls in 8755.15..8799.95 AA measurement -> 10.35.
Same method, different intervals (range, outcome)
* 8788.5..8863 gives 11.24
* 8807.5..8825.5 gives 10.79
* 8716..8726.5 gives 10.03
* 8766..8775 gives 9.276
